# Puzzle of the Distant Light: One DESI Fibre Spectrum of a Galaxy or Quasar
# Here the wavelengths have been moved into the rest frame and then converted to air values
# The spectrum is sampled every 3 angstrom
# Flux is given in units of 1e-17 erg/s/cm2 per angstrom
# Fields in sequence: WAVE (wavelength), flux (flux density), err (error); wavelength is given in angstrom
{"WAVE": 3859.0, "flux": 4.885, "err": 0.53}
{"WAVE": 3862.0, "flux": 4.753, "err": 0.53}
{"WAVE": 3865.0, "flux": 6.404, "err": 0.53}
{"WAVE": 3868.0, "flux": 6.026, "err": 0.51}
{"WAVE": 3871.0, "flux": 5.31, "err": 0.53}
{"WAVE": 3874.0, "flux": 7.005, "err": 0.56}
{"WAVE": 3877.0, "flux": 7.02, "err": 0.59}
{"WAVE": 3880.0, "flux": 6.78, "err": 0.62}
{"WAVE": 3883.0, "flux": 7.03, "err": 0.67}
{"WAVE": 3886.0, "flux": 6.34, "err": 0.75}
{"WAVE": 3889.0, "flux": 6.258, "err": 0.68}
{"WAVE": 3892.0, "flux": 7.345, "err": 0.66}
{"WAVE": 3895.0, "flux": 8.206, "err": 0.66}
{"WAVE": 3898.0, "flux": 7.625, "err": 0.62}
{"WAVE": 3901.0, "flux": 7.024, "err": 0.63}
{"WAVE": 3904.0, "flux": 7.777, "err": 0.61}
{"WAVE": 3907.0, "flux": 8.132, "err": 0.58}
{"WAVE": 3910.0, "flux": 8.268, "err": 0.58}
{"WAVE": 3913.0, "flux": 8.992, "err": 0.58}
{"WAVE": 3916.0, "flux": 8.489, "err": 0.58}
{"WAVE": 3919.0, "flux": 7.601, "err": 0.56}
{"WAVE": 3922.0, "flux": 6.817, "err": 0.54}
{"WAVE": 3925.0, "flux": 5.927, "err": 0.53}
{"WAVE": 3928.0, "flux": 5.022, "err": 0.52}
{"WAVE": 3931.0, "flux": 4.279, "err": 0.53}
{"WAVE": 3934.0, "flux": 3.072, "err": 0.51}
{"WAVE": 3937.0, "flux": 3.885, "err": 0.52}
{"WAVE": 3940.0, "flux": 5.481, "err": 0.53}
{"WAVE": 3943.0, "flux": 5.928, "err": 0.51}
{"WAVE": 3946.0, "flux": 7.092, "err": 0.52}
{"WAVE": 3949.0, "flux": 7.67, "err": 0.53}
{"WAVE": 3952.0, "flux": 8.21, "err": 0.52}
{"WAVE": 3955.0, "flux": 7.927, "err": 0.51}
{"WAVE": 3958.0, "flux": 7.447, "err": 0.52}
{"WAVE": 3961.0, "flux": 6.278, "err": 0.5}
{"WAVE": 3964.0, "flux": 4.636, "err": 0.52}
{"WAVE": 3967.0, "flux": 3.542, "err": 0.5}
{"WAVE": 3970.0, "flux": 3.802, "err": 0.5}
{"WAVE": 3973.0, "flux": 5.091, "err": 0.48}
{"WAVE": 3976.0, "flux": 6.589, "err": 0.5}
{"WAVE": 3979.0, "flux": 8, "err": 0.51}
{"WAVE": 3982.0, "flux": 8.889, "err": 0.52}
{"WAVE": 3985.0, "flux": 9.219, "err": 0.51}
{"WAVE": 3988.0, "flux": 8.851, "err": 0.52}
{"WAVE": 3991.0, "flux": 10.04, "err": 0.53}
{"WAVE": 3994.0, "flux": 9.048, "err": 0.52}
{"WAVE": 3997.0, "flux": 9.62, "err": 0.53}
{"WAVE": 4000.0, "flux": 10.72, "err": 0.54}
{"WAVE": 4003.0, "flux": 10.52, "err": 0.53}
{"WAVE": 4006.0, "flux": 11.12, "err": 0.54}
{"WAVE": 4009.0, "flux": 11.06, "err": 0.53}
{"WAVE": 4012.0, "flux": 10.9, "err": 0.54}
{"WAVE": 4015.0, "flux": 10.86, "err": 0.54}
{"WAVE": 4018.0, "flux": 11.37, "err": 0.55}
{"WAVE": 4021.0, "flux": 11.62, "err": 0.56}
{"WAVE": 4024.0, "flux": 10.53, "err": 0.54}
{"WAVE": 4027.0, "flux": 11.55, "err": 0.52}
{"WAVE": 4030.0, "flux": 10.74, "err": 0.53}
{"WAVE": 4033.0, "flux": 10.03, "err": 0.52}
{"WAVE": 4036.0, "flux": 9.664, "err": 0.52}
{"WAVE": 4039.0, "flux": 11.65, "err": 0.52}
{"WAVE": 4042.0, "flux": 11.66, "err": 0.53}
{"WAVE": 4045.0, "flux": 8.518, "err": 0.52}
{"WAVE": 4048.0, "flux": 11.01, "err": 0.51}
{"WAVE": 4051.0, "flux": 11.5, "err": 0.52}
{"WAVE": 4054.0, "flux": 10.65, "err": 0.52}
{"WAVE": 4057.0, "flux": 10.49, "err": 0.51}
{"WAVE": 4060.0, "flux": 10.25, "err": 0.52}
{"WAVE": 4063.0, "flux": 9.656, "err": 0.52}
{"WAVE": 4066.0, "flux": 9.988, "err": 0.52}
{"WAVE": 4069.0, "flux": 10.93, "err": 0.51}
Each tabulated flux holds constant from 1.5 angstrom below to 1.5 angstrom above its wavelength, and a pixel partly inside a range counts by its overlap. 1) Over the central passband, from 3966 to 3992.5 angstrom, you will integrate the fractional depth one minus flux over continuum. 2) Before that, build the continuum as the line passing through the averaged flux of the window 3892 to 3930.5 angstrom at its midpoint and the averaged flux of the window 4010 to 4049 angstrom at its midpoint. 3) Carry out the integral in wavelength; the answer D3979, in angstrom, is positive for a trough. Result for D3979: 6.26 angstrom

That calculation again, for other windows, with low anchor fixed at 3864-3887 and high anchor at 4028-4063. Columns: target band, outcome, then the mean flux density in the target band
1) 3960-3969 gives 4.1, 4.68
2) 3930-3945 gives 6.3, 4.62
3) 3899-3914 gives -1.6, 7.99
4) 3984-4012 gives -2.0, 10.1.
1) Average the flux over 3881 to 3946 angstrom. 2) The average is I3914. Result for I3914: 6.65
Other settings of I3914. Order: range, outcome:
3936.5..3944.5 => 5.25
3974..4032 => 10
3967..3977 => 4.85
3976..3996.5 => 8.86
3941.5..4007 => 7.71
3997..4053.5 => 10.8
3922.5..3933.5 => 5.05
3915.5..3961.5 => 6.27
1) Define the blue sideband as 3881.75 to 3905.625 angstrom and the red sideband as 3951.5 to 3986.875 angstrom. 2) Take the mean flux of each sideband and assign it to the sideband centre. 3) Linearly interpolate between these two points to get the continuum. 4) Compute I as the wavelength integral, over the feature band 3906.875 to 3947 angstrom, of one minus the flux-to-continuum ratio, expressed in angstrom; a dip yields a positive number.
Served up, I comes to 3.9 angstrom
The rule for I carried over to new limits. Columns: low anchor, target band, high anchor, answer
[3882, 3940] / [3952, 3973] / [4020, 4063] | 6.28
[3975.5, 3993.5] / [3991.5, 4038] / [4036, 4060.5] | -4.71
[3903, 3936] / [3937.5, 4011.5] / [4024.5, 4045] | 7.85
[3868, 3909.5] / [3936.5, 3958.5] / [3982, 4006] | 4.58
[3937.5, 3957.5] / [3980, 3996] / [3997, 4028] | 0.41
